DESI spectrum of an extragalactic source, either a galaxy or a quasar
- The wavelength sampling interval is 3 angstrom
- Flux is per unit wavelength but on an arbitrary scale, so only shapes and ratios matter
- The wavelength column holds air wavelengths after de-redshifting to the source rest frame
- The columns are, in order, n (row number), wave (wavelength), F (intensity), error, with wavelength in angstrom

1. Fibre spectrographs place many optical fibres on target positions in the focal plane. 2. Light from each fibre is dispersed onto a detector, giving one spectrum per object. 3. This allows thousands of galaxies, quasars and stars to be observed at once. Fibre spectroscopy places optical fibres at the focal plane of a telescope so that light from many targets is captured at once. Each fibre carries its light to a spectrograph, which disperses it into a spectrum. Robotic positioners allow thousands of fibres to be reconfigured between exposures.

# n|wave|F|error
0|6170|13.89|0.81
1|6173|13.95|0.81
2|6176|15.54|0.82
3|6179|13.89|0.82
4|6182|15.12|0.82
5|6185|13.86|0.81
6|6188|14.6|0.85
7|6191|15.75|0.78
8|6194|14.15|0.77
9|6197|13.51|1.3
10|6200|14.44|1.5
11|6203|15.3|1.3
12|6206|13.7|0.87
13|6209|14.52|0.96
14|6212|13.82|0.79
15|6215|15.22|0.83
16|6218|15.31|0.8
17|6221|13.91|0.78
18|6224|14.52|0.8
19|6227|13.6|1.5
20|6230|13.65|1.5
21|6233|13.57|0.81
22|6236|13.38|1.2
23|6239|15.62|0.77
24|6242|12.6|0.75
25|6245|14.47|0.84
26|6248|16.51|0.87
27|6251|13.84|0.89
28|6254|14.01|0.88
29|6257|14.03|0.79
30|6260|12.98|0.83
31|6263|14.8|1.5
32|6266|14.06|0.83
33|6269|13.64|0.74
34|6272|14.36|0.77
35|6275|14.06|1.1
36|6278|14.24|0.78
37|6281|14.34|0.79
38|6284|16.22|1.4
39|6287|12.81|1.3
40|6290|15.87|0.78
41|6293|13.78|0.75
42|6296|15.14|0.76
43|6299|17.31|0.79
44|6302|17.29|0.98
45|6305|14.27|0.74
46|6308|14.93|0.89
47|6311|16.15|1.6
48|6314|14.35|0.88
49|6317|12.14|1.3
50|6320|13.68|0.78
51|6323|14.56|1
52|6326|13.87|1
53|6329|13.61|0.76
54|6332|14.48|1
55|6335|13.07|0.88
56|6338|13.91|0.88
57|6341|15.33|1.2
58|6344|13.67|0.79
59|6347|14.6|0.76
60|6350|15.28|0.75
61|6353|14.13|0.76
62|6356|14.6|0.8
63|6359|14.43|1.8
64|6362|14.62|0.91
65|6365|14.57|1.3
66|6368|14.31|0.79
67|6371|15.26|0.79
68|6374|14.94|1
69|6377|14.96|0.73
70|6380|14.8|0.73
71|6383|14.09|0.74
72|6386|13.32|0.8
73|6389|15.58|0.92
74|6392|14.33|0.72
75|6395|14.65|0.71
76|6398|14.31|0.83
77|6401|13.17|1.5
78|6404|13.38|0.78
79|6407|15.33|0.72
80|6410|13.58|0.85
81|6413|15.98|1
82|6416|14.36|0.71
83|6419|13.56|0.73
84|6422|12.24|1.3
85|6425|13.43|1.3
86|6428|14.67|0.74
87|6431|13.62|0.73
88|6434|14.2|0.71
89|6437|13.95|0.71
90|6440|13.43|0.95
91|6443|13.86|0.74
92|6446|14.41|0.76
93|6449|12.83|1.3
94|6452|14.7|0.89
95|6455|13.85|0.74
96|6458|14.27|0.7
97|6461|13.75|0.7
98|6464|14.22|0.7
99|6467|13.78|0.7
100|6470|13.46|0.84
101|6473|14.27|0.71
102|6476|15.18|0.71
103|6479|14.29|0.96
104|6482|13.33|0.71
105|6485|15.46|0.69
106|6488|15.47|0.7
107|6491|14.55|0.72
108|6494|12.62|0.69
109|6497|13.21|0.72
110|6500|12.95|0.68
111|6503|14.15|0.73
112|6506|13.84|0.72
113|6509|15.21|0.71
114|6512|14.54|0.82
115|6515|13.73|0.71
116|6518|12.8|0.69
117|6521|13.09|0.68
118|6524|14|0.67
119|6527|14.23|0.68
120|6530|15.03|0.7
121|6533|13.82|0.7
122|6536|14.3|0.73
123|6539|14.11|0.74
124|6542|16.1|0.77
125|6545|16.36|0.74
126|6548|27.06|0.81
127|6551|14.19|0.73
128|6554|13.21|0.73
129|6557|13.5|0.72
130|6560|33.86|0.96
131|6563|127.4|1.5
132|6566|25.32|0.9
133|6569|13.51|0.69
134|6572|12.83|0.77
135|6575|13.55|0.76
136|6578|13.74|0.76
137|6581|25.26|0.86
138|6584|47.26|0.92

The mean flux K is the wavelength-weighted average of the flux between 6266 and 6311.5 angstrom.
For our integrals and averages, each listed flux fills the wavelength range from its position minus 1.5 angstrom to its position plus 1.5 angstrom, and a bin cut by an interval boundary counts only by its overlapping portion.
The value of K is 14.9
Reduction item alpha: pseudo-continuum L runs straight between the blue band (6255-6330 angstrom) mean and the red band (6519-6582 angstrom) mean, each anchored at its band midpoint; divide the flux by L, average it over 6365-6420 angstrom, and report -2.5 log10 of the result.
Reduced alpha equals 0.20 mag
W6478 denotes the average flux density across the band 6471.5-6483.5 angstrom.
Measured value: 14.3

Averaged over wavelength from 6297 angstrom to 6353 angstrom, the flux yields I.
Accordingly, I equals 14.6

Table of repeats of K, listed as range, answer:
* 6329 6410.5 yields 14.4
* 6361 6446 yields 14.2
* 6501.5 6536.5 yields 14.1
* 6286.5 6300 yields 15.1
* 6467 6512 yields 14.1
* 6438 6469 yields 13.9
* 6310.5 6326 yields 14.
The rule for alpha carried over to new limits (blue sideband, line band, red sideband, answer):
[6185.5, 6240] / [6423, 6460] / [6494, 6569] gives 0.32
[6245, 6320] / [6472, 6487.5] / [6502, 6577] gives 0.29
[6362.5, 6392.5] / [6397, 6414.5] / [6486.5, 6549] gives 0.03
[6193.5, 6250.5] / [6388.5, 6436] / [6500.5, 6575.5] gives 0.26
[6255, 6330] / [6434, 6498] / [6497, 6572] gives 0.31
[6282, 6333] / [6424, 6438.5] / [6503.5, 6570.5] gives 0.29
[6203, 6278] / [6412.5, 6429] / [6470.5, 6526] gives 0.01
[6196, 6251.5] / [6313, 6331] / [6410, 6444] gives 0.03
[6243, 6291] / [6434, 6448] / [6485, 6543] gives 0.02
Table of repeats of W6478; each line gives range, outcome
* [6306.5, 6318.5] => 14.4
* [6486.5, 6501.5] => 13.8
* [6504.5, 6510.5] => 14.5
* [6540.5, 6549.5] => 19.8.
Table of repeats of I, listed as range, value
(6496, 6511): 13.9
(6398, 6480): 14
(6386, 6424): 14.2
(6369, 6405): 14.4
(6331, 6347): 14.1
